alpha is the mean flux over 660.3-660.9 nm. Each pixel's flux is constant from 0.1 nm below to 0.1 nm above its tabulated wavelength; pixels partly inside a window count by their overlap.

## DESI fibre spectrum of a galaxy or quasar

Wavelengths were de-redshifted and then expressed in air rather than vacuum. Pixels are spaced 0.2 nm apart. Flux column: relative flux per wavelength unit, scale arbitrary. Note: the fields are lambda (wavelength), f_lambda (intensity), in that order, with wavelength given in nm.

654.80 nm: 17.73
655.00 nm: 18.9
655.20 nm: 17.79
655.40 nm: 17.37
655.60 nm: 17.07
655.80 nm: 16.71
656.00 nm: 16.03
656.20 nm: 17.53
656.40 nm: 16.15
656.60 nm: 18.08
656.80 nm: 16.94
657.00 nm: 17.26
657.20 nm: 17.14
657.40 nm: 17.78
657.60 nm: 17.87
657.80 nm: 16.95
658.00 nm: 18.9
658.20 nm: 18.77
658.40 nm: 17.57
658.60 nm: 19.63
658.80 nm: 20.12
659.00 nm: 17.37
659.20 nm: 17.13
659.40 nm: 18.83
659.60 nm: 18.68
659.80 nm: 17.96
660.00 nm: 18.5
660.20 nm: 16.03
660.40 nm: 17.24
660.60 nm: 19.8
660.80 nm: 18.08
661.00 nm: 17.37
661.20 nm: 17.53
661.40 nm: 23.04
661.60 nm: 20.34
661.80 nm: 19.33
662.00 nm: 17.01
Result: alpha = 18.4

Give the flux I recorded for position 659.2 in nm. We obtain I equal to 17.13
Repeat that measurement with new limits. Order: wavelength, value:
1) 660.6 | 19.8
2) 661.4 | 23.04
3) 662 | 17.01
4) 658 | 18.9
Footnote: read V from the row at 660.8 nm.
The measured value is 18.08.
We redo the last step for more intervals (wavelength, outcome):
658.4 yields 17.57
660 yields 18.5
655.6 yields 17.07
